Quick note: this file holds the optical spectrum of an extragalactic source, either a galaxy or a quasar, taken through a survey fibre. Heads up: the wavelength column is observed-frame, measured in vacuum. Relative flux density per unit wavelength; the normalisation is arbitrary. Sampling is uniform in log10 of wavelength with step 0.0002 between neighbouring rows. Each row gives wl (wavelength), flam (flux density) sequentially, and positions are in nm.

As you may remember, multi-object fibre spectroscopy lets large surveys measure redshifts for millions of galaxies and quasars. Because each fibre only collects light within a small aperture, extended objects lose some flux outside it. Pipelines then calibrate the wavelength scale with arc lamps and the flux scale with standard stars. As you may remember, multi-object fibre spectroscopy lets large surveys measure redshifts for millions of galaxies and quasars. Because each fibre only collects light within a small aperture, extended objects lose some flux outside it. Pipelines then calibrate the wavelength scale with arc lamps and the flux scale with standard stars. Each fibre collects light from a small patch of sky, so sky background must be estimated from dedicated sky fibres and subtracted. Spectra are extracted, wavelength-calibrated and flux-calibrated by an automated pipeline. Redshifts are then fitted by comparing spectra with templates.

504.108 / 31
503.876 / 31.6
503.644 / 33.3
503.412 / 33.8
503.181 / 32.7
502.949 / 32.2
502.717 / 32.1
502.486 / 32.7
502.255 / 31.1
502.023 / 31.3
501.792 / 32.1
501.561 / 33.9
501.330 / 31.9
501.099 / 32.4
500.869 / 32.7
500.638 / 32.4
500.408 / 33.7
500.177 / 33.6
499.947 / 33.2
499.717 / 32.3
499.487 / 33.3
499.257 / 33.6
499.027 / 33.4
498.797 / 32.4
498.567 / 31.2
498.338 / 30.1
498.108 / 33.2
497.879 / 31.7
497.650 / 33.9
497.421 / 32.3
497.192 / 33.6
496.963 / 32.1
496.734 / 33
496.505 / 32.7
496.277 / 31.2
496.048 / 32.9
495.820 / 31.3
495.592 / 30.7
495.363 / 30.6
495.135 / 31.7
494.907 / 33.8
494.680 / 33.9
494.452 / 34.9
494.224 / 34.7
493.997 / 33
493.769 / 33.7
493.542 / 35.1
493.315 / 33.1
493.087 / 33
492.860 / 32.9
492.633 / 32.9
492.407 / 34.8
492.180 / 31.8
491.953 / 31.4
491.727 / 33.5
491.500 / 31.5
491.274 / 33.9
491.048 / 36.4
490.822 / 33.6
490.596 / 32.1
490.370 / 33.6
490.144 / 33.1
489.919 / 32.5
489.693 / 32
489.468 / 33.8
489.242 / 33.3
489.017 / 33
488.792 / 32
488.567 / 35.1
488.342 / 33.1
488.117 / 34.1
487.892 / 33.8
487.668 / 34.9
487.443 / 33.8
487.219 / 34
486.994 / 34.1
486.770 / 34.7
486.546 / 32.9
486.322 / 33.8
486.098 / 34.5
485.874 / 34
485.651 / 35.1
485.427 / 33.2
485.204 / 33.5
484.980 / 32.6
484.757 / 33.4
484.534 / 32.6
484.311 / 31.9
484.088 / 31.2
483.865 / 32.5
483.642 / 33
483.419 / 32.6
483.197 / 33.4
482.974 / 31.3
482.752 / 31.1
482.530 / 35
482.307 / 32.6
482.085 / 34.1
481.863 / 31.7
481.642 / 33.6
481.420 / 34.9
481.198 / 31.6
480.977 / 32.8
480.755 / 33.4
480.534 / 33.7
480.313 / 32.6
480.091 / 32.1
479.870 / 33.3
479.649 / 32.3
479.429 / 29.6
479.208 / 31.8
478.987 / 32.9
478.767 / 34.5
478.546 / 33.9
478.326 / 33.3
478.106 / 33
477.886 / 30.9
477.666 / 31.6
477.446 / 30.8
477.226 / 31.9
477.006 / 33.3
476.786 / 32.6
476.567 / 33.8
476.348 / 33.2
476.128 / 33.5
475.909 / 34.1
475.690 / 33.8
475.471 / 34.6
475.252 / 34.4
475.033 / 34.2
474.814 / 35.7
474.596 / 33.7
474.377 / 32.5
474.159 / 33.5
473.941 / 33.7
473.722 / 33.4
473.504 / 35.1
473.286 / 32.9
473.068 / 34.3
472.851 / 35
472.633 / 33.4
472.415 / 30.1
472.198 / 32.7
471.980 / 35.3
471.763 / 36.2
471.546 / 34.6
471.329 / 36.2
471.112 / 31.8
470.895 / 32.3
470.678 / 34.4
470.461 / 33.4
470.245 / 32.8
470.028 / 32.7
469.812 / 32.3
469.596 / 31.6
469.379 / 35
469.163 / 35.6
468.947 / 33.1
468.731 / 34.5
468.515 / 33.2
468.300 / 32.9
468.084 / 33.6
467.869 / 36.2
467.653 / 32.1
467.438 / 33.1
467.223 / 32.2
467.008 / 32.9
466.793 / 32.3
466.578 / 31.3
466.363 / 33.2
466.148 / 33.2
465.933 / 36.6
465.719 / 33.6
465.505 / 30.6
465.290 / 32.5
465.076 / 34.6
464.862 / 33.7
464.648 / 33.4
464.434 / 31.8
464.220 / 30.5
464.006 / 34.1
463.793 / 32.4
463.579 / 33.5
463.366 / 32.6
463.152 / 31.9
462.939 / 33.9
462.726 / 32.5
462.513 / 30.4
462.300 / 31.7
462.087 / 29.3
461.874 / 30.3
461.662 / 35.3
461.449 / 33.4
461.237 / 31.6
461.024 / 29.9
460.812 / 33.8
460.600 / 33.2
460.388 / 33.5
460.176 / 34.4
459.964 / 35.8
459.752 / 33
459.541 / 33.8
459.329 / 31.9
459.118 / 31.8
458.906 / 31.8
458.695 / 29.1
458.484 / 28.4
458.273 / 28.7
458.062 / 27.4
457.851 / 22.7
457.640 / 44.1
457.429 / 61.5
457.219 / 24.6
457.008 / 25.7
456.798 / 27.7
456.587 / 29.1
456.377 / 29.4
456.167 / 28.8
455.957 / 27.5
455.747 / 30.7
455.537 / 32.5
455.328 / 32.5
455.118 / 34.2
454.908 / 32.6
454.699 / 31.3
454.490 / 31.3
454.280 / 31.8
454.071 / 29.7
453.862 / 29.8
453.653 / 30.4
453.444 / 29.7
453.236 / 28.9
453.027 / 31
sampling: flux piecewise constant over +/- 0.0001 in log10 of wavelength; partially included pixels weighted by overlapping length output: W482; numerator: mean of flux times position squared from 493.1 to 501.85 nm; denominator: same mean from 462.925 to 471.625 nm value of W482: 1.1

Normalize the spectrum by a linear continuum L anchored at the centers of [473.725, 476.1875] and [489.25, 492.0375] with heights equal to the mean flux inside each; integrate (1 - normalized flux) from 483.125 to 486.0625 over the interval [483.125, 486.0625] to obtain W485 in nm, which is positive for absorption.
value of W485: 0.04 nm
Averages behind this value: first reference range 34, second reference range 33.1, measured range 33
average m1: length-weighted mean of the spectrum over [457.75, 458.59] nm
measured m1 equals 26.8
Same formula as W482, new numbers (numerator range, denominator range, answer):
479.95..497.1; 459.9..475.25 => 1.09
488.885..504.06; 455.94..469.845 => 1.16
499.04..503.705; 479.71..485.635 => 1.07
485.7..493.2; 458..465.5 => 1.17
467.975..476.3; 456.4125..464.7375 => 1.10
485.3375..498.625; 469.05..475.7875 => 1.06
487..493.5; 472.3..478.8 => 1.06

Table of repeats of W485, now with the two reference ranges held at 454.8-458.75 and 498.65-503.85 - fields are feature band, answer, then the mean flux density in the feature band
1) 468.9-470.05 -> -0.06 nm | 33.4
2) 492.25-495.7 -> -0.08 nm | 33.2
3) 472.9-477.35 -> -0.24 nm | 33.7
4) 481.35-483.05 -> -0.05 nm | 33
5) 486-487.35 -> -0.07 nm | 34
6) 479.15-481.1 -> -0.02 nm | 32.4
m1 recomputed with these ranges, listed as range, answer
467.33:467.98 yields 33.8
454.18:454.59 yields 31.5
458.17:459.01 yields 29.5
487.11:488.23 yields 34.1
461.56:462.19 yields 31.6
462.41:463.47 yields 32.3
